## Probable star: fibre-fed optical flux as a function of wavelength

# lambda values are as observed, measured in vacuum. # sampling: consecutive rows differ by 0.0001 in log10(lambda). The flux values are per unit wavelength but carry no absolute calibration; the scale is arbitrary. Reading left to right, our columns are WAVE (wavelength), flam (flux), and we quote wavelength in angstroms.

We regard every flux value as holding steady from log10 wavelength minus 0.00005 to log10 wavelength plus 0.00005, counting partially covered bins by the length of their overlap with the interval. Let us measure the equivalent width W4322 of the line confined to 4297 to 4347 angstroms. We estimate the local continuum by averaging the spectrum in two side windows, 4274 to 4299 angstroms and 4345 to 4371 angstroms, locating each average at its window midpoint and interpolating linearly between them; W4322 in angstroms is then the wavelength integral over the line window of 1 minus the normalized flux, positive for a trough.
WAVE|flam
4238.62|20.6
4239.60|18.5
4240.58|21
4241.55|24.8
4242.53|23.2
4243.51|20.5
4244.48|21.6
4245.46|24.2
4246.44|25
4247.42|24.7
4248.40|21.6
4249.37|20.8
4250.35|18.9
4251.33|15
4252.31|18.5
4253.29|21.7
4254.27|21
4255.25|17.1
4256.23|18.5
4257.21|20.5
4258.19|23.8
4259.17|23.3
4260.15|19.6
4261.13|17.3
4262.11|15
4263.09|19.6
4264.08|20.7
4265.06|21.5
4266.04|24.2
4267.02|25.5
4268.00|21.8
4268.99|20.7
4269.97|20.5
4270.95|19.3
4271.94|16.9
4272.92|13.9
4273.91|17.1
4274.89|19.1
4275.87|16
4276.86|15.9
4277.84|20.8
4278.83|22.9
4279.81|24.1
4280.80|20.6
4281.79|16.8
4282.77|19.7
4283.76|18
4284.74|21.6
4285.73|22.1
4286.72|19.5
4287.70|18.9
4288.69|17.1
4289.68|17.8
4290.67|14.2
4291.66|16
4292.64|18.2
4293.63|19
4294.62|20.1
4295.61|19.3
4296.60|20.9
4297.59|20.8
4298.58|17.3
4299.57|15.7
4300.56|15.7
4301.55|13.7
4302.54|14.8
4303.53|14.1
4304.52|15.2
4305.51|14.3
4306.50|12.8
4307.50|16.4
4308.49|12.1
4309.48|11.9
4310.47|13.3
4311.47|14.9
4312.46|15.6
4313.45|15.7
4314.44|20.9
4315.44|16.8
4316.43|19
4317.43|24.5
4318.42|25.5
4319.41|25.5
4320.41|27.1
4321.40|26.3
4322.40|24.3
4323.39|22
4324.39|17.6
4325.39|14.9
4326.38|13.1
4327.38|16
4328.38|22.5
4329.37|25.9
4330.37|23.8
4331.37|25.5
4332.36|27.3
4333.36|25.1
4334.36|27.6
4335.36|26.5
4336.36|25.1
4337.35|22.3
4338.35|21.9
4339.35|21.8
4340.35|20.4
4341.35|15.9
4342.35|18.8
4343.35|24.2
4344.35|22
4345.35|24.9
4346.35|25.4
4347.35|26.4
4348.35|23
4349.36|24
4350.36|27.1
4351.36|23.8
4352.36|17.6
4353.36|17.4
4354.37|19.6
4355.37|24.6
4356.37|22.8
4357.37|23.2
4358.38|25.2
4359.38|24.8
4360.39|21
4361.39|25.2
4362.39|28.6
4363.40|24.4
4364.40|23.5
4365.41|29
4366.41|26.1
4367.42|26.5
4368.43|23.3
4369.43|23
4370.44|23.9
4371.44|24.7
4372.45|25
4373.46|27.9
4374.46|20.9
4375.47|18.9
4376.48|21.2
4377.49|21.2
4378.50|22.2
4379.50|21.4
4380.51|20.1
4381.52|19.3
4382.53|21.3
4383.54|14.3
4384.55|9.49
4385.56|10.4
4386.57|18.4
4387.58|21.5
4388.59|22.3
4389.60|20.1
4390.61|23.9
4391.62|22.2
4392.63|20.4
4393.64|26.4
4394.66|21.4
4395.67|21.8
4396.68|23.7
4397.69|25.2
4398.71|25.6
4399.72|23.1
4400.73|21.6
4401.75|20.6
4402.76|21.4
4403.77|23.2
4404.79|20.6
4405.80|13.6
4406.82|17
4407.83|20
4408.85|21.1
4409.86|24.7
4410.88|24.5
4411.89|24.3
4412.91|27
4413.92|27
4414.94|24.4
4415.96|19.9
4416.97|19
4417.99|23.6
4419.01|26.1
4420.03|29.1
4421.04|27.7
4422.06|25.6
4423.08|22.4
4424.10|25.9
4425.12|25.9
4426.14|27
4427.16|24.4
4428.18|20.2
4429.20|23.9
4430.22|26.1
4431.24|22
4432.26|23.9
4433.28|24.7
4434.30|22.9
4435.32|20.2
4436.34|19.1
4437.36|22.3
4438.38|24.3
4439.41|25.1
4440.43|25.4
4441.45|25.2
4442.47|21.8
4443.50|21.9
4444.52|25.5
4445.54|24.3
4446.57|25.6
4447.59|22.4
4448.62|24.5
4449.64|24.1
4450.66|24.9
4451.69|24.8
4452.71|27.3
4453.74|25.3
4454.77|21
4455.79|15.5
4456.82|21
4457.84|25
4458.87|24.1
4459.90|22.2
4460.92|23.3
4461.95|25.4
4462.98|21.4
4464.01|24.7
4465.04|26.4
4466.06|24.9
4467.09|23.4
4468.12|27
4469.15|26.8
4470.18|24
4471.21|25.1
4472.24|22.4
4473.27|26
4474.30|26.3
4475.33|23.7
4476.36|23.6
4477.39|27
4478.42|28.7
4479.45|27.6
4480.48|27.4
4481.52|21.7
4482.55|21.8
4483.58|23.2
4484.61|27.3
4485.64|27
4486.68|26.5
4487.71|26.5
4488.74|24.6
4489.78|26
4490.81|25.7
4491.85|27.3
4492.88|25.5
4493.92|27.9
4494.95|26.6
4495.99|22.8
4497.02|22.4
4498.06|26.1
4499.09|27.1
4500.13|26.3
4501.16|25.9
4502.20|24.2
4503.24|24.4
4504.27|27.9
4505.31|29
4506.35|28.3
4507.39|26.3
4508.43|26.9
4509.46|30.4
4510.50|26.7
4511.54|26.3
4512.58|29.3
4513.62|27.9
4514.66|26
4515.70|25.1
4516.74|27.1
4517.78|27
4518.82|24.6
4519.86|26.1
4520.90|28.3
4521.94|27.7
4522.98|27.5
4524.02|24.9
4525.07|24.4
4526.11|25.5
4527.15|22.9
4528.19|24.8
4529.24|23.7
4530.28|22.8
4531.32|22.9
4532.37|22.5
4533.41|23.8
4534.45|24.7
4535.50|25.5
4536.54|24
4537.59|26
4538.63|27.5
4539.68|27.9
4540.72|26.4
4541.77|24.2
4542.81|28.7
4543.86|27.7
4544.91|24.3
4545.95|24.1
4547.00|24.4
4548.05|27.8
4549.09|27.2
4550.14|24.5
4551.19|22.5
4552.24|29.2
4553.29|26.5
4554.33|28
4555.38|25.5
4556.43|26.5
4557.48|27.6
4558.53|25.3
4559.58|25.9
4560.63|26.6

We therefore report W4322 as 3.91 angstroms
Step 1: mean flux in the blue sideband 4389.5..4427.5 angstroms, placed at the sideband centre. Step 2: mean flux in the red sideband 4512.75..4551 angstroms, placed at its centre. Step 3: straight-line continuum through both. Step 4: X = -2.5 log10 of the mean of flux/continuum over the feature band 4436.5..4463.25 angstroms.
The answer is 0.02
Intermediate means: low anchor 23.2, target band 23.6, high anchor 25.6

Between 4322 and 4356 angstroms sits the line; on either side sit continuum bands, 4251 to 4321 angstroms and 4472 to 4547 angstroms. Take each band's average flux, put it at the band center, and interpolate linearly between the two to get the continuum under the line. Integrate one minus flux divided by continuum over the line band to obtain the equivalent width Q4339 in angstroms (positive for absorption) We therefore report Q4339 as -3.2 angstroms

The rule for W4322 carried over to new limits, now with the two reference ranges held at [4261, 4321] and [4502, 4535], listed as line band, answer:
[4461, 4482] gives -0.6 angstroms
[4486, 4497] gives -0.3 angstroms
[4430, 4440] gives 0.1 angstroms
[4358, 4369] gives -2.3 angstroms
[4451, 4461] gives 0.4 angstroms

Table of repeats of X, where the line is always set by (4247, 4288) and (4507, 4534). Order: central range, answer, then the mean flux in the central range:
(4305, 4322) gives 0.14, 18.4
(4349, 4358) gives -0.02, 22.3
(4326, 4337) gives -0.11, 23.6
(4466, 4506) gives -0.03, 25.6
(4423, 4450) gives 0.00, 23.8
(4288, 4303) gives 0.18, 17.4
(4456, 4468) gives 0.03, 23.7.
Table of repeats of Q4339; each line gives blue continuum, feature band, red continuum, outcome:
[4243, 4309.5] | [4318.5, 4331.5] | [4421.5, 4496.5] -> -0.97 angstroms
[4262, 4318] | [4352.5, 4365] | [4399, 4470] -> -1.54 angstroms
